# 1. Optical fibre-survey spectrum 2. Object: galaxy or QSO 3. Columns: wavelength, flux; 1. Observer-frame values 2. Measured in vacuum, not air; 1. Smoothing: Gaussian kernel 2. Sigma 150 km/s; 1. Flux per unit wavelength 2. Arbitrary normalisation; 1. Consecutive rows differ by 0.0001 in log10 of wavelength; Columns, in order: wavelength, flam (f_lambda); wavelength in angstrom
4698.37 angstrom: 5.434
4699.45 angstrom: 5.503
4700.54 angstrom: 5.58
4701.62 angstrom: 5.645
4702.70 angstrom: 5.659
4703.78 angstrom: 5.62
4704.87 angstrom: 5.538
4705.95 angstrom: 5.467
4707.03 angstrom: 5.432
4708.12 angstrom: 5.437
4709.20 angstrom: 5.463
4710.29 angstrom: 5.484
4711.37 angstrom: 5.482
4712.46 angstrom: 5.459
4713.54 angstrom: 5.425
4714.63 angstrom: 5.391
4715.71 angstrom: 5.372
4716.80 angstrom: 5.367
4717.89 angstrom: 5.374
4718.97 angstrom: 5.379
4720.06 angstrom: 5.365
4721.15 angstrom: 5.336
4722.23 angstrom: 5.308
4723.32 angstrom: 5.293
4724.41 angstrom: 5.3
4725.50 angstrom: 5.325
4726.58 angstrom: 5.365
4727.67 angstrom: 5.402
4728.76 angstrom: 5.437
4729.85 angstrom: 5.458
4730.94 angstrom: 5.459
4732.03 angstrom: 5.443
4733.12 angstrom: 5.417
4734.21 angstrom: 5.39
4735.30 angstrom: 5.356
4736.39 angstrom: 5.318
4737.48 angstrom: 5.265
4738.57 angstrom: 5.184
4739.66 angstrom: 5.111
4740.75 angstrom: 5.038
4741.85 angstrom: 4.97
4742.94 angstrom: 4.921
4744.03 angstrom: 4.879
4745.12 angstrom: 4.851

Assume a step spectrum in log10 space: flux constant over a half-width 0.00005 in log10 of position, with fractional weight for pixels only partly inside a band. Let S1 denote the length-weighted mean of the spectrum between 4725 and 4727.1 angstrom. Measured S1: 5.37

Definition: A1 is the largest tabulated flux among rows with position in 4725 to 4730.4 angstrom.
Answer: 5.458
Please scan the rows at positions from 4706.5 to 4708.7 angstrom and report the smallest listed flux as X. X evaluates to 5.432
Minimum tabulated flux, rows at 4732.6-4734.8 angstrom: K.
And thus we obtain 5.39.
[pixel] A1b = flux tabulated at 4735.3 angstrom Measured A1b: 5.356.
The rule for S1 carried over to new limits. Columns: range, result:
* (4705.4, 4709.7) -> 5.46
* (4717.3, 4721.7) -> 5.37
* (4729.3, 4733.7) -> 5.44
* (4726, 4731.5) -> 5.43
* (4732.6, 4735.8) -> 5.39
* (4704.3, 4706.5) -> 5.5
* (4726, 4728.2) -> 5.4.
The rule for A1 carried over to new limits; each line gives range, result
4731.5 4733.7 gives 5.443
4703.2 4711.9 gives 5.62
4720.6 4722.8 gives 5.336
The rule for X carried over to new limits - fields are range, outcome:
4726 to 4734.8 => 5.365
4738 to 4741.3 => 5.038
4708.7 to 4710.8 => 5.463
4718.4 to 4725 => 5.293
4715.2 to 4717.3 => 5.367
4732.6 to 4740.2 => 5.111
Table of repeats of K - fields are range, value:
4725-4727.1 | 5.325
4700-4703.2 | 5.58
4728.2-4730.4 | 5.437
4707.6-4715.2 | 5.391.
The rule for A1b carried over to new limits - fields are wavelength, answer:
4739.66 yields 5.111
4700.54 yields 5.58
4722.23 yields 5.308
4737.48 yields 5.265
